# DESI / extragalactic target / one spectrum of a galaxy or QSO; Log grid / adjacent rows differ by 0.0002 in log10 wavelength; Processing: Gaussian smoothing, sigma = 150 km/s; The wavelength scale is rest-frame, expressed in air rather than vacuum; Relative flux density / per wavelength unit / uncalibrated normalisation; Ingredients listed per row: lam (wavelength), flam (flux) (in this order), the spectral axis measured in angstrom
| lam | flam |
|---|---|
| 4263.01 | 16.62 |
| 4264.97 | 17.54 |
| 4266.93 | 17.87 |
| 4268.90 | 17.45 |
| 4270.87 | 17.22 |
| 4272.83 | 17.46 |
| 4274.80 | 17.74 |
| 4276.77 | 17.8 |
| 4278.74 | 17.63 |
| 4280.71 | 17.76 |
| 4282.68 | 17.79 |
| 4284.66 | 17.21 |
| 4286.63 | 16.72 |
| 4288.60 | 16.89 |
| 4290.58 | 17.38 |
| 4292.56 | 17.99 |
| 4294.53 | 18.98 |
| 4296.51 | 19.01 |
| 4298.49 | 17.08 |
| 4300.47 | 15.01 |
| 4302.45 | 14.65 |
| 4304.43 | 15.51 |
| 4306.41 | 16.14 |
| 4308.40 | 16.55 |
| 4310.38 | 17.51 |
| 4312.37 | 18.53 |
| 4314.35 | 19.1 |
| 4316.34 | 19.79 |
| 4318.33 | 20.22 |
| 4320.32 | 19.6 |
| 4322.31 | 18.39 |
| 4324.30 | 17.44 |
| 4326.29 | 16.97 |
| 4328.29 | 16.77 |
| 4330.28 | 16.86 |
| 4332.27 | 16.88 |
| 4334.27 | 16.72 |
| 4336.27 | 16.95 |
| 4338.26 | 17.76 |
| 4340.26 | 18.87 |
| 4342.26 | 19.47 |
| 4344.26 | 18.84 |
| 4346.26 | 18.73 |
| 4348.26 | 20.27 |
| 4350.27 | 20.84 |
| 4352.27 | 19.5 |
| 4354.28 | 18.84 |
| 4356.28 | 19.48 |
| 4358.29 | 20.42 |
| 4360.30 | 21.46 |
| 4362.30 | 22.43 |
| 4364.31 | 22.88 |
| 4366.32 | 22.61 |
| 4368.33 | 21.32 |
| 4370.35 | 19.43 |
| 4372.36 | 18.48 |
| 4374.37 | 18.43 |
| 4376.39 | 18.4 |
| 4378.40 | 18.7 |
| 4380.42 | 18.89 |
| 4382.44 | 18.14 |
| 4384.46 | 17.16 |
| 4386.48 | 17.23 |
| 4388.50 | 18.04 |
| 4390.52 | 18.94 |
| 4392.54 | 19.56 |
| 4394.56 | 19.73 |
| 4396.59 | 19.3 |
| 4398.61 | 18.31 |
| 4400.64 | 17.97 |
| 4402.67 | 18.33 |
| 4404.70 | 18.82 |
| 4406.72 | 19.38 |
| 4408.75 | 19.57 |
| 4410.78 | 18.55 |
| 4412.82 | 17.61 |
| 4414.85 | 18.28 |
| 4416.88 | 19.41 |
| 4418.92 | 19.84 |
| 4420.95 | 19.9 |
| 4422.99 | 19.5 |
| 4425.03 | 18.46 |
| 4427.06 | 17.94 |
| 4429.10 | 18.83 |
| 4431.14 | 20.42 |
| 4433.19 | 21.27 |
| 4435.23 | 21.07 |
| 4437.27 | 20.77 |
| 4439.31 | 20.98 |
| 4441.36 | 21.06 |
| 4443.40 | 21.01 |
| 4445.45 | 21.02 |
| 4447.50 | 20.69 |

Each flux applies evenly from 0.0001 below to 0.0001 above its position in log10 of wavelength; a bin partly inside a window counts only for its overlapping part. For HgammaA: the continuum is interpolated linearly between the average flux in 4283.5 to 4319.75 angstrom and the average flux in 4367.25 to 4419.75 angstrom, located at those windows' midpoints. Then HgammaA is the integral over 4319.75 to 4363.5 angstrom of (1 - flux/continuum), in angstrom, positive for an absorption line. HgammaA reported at -1.8 angstrom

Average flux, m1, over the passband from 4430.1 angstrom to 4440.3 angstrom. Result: 20.9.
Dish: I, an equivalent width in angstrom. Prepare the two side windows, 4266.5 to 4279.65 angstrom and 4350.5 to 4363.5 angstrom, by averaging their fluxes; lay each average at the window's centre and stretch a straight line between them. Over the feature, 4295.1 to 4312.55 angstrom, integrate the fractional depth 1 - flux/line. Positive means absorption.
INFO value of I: 1.9 angstrom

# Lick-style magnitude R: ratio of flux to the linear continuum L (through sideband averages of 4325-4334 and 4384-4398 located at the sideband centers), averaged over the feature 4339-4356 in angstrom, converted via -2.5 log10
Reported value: -0.12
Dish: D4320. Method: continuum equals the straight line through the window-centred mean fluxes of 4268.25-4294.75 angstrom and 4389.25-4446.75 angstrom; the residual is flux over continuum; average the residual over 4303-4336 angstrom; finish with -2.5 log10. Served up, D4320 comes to 0.03 mag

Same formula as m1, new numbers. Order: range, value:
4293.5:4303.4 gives 17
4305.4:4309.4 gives 16.3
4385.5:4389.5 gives 17.6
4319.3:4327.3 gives 18.1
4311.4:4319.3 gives 19.4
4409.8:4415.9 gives 18.1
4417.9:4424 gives 19.7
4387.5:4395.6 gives 19.1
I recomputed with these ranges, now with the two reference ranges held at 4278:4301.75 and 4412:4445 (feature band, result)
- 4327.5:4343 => 0.59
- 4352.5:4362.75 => -0.97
